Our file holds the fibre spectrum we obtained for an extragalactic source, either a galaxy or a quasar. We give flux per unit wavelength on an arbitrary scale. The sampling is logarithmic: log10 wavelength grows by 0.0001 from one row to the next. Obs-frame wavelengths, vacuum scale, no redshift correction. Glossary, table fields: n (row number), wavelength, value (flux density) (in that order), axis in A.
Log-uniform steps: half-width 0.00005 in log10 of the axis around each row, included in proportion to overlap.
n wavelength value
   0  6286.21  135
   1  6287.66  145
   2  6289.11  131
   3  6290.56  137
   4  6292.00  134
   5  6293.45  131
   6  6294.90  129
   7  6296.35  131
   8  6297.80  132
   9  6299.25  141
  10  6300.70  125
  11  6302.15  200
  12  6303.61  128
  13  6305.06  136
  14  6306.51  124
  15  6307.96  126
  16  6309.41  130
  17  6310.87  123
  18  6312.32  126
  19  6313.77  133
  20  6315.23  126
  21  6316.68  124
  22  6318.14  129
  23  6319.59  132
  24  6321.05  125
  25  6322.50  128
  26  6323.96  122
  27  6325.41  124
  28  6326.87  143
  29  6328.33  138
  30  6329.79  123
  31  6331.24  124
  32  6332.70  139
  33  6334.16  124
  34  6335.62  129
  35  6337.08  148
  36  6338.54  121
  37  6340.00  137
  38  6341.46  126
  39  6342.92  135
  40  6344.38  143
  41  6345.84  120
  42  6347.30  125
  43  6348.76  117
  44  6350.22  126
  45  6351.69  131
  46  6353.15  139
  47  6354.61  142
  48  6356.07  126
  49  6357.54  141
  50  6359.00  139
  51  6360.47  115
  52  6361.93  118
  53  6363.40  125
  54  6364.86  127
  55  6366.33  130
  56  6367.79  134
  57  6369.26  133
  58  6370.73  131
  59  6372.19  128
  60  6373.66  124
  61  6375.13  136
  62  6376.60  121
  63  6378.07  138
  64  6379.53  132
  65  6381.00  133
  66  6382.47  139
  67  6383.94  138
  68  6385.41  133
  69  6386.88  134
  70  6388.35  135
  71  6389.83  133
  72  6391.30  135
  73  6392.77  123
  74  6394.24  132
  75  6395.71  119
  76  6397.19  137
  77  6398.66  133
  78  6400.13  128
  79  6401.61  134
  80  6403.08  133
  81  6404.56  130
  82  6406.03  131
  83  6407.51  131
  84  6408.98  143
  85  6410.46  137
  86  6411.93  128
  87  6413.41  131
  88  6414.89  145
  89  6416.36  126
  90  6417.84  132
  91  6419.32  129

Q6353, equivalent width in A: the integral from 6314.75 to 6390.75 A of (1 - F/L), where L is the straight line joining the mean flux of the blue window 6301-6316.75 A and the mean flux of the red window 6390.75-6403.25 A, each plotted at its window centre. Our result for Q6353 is 1.1 A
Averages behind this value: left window 134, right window 130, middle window 130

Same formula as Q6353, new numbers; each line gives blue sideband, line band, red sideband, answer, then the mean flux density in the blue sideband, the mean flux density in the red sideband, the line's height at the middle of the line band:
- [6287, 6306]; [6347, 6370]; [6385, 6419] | 0.92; 138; 132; 135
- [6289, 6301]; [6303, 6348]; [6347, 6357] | 0.61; 133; 130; 131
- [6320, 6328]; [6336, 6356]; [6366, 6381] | -0.23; 129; 131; 130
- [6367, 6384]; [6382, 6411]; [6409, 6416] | 0.27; 132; 136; 134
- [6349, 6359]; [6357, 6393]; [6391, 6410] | 0.44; 134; 131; 133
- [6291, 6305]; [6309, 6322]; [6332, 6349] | 0.77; 139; 131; 135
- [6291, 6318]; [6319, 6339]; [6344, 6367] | 0.15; 133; 129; 131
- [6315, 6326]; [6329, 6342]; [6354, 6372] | -0.26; 126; 130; 128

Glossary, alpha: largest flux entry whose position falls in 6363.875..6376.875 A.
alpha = 136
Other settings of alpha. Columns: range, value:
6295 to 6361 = 200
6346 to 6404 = 142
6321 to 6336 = 143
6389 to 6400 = 137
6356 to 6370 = 141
